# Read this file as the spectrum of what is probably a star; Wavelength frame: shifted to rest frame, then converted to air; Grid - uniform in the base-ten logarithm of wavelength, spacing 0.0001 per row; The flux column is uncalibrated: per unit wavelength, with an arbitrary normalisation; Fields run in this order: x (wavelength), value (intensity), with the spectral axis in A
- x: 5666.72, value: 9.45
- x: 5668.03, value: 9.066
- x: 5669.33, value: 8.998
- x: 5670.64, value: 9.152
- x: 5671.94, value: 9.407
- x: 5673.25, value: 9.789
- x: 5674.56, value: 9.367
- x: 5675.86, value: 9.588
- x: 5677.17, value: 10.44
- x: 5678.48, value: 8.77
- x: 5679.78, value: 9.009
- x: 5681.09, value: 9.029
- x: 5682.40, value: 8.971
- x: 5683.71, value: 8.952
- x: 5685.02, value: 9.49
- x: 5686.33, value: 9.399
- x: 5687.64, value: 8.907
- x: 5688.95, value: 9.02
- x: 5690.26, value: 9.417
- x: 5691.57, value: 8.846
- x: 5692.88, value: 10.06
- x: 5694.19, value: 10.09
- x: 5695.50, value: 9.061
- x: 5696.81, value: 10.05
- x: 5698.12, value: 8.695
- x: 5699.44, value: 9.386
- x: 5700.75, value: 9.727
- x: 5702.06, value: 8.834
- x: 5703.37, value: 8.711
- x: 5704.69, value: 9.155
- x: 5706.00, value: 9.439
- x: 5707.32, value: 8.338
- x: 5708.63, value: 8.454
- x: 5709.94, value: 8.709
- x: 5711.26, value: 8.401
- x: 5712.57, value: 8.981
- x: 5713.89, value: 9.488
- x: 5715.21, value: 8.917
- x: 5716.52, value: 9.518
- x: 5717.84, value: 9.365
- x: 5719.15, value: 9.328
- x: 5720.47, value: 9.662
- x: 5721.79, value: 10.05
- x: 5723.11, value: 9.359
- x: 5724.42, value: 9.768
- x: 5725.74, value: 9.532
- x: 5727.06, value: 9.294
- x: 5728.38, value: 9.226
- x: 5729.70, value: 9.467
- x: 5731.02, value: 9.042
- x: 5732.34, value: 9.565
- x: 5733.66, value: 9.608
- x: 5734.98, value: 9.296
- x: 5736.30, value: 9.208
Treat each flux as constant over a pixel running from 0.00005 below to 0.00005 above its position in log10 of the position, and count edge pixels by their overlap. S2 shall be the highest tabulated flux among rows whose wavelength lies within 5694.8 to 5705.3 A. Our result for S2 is 10.05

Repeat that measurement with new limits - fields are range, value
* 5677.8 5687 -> 9.49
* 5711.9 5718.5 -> 9.518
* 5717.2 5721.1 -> 9.662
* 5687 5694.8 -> 10.09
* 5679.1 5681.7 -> 9.029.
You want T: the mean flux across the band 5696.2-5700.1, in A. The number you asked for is 9.36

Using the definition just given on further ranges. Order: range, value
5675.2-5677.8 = 10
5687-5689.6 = 8.96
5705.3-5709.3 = 8.76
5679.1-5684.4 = 8.99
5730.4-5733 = 9.31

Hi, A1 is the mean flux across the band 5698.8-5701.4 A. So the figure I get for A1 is 9.57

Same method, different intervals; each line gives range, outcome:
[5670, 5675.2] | 9.43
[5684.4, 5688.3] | 9.26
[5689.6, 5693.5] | 9.44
